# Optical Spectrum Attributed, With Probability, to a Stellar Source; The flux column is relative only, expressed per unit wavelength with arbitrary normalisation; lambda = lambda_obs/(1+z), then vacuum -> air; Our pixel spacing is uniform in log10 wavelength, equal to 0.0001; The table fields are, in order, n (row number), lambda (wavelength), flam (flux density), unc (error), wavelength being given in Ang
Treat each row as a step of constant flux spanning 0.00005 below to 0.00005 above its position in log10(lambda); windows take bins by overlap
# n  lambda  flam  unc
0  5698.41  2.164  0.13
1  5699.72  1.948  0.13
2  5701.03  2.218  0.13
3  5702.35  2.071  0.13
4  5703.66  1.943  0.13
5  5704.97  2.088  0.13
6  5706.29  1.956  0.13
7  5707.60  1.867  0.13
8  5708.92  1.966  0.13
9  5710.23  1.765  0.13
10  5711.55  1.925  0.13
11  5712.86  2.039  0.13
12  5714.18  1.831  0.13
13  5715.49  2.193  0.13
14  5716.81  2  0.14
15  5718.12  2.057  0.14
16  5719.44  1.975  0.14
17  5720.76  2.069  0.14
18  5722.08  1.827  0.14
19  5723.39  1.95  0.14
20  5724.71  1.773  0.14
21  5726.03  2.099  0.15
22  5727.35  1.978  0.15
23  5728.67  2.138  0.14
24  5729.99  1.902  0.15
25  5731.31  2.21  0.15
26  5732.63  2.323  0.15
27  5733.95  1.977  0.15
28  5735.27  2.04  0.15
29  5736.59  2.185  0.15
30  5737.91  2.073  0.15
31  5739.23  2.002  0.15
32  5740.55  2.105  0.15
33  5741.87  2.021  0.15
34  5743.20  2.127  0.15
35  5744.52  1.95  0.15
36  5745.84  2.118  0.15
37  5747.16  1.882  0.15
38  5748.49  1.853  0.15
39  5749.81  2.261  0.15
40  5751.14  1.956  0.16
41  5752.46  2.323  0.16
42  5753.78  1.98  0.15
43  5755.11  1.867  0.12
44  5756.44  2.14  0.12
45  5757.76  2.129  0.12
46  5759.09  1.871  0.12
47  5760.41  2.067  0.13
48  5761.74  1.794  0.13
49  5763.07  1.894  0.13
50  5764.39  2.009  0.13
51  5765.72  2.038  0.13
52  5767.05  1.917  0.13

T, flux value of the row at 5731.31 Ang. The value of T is 2.21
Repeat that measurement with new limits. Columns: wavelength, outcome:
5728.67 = 2.138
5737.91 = 2.073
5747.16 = 1.882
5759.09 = 1.871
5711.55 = 1.925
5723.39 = 1.95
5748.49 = 1.853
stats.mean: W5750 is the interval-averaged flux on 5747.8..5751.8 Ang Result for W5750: 2.02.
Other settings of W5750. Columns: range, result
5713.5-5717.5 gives 2.01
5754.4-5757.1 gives 2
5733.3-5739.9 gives 2.06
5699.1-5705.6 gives 2.05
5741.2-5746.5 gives 2.05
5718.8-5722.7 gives 1.96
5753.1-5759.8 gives 2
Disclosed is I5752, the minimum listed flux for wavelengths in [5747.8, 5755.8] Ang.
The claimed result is 1.853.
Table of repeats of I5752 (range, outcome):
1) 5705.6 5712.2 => 1.765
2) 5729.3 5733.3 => 1.902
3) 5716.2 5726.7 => 1.773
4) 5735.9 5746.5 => 1.95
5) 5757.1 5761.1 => 1.871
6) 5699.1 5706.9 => 1.943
